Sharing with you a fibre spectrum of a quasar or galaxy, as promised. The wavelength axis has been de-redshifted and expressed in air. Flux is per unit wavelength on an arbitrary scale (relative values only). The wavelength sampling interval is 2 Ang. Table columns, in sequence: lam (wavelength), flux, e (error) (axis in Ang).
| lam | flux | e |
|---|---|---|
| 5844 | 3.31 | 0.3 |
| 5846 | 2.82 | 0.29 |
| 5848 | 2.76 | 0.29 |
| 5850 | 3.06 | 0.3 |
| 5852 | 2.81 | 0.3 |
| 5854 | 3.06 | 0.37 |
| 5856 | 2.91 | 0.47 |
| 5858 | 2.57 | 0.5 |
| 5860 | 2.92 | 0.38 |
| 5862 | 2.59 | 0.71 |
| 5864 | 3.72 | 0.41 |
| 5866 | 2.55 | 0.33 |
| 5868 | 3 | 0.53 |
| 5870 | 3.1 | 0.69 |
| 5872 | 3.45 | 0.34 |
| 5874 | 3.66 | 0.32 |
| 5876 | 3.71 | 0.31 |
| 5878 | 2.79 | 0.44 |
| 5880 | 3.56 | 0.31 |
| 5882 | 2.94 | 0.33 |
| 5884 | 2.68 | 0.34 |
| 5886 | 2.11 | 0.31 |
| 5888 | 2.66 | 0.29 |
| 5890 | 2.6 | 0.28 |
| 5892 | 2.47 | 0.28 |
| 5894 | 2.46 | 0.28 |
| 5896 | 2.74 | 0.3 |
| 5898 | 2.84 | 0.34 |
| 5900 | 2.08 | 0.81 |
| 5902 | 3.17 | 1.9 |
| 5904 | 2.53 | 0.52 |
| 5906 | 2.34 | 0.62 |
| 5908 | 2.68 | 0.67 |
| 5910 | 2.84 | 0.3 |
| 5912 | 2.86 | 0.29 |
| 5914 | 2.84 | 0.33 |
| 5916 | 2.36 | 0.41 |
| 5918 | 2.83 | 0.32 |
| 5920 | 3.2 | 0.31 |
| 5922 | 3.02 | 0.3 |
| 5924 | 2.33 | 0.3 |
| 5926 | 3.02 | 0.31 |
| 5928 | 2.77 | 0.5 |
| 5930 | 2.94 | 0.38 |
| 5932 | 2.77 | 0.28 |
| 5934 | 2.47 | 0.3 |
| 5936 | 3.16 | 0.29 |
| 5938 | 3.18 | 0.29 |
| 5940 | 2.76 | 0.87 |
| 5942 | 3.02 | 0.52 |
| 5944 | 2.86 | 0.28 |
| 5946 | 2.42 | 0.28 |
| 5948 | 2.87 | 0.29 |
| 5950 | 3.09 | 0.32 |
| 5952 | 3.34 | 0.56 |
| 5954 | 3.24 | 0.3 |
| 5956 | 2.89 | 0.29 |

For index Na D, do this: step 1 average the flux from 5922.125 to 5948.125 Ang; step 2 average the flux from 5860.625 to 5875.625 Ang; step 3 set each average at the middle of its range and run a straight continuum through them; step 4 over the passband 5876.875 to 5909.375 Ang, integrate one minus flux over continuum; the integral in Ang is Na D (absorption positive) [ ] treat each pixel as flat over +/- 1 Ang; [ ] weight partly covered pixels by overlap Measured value 3.9 Ang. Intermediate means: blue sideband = 3.17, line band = 2.67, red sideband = 2.82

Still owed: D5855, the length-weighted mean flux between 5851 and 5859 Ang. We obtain 2.84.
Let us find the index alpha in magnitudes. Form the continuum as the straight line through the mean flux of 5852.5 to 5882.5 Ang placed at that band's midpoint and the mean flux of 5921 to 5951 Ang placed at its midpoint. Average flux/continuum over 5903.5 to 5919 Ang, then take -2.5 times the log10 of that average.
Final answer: 0.11 mag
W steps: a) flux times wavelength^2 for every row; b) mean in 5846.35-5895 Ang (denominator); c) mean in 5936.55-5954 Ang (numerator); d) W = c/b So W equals 1.0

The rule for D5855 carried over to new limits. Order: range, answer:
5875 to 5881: 3.35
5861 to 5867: 2.95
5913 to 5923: 2.85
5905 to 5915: 2.71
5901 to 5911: 2.71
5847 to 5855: 2.92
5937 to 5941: 2.97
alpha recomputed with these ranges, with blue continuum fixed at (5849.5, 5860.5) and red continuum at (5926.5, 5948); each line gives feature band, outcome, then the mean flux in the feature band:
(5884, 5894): 0.155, 2.48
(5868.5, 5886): -0.107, 3.17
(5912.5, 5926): 0.024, 2.79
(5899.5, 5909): 0.108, 2.59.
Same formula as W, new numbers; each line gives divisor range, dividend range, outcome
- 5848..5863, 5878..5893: 0.97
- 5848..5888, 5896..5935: 0.93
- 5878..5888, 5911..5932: 1.02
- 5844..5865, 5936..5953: 1.04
